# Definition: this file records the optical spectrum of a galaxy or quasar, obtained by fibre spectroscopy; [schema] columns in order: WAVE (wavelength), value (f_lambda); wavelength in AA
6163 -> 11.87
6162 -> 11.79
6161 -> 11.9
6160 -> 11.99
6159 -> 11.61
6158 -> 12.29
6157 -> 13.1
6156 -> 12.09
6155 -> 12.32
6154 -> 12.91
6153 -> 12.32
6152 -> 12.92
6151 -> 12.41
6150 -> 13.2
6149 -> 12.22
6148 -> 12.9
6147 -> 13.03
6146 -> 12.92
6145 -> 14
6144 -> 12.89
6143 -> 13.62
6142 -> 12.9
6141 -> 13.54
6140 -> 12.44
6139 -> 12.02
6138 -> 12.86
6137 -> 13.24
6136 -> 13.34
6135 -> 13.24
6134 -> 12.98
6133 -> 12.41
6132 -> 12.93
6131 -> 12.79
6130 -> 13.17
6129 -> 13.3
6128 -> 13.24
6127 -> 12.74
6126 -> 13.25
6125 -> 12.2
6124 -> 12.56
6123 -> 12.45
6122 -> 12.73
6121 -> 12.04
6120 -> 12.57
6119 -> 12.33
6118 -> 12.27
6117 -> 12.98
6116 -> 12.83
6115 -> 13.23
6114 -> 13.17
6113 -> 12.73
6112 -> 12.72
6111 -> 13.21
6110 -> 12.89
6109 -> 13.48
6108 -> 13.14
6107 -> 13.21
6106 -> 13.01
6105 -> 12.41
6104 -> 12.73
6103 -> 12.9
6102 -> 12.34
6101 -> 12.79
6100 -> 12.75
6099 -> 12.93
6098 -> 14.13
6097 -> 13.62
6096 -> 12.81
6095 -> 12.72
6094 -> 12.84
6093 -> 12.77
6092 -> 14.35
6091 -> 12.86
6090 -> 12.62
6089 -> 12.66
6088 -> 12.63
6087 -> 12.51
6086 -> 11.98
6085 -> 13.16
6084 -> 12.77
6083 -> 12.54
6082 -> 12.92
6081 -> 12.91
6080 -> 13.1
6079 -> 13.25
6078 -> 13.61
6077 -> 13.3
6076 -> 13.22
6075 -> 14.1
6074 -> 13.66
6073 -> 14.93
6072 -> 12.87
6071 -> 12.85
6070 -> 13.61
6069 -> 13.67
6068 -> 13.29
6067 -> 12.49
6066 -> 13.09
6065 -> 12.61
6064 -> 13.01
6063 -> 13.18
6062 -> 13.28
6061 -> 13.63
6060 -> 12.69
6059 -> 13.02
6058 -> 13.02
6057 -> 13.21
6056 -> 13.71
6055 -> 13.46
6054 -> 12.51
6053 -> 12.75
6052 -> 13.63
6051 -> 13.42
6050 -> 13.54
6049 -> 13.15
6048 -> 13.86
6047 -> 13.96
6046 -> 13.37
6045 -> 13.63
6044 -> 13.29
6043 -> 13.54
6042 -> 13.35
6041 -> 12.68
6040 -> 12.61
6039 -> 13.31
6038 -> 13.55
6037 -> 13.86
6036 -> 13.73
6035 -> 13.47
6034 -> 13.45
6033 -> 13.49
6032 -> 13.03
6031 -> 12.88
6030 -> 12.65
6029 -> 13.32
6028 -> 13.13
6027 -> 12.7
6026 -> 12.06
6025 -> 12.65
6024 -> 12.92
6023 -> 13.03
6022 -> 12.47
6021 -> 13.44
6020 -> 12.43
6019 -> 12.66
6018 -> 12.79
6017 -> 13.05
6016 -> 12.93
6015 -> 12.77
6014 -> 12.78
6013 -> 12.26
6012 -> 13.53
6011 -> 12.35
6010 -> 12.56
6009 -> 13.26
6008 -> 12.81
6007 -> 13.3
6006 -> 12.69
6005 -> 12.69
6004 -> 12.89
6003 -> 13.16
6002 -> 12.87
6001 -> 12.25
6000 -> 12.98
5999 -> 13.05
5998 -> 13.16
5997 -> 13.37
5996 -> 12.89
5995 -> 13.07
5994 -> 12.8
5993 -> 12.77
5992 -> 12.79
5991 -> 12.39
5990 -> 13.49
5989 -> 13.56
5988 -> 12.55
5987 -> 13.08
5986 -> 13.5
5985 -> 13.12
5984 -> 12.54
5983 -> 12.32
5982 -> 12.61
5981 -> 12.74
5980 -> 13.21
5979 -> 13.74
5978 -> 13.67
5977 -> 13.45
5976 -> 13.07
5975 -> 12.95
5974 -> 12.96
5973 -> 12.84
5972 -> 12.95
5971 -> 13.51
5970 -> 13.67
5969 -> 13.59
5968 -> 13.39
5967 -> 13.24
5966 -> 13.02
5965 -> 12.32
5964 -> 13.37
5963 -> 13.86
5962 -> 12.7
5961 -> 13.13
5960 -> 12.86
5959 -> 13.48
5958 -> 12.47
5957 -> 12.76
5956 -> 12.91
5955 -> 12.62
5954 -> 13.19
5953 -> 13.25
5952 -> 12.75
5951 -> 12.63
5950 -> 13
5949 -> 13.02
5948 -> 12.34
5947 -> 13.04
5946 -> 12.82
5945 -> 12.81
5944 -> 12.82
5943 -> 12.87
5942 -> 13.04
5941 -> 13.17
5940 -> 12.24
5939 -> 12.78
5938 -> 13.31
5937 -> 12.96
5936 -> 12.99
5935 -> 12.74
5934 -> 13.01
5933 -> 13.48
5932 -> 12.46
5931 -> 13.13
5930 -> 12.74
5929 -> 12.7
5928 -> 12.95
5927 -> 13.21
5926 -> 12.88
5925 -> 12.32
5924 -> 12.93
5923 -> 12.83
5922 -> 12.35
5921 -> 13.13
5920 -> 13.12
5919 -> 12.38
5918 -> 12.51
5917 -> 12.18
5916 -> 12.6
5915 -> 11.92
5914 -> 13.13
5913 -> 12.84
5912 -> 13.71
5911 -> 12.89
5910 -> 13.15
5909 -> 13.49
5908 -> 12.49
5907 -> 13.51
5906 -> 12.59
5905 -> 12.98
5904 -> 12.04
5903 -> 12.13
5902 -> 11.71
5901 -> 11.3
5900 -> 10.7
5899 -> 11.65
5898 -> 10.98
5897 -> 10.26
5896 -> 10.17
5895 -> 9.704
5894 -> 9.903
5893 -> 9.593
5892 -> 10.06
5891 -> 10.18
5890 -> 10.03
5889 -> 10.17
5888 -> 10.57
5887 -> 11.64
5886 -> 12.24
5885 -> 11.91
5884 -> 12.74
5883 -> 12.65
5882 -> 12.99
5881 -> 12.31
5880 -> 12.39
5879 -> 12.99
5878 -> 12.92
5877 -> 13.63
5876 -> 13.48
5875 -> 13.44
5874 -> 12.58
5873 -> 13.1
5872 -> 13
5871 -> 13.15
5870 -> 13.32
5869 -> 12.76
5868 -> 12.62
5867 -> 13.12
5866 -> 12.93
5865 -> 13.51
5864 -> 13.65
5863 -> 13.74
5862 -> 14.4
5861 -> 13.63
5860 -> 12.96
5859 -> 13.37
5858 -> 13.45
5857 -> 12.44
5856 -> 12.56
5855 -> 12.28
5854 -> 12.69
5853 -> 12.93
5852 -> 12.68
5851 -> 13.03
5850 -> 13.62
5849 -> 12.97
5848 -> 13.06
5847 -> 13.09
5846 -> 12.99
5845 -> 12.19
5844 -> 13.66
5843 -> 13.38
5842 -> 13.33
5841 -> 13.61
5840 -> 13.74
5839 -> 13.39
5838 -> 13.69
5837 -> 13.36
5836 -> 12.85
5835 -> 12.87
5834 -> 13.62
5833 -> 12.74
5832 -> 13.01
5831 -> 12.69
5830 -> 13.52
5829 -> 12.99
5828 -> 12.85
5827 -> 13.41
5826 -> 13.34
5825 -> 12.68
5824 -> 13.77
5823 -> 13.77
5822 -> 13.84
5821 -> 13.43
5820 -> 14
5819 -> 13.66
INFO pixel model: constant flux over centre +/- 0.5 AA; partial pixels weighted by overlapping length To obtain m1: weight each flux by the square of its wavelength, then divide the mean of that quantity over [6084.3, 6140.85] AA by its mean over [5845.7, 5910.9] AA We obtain 1.1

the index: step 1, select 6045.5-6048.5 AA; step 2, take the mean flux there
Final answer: 13.7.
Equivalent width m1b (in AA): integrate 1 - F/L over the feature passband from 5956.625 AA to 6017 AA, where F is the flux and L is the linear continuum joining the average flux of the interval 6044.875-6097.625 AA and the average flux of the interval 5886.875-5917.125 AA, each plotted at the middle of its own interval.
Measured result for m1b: -3.0 AA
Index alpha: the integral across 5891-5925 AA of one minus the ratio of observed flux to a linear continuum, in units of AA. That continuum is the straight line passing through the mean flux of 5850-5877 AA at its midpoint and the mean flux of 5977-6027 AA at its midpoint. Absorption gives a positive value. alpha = 2.7 AA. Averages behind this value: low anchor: 13.1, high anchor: 12.9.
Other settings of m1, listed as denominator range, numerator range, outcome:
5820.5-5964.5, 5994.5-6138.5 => 1.09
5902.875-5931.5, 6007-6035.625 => 1.04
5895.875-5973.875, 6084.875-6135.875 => 1.07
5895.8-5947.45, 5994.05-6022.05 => 1.05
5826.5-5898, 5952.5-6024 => 1.07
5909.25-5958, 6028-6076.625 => 1.08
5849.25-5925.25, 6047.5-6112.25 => 1.13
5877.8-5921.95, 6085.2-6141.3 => 1.16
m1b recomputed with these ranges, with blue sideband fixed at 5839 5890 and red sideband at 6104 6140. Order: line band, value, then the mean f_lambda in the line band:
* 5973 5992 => -0.3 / 13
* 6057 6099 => -0.9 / 13.1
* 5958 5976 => -0.4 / 13.1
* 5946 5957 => 0.0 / 12.9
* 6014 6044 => -0.4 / 13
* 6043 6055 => -0.5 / 13.4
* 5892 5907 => 2.0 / 11.2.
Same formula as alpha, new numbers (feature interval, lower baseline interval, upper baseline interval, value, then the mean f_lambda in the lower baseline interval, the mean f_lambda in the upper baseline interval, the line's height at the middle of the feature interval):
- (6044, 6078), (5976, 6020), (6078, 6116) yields -1.0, 12.9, 12.9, 12.9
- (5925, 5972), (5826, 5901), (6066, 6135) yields -1.0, 12.6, 13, 12.7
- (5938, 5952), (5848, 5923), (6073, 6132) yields -0.3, 12.4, 13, 12.6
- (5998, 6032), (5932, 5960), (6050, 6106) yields 0.4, 12.9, 13.1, 13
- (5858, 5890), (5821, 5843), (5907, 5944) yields 0.7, 13.3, 12.9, 13.1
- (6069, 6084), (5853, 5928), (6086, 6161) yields -0.7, 12.4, 12.8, 12.7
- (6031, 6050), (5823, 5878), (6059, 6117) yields -0.5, 13.2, 13.1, 13.1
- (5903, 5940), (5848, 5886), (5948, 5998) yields 0.6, 13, 13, 13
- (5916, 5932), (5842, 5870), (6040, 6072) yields 0.5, 13.1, 13.2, 13.1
